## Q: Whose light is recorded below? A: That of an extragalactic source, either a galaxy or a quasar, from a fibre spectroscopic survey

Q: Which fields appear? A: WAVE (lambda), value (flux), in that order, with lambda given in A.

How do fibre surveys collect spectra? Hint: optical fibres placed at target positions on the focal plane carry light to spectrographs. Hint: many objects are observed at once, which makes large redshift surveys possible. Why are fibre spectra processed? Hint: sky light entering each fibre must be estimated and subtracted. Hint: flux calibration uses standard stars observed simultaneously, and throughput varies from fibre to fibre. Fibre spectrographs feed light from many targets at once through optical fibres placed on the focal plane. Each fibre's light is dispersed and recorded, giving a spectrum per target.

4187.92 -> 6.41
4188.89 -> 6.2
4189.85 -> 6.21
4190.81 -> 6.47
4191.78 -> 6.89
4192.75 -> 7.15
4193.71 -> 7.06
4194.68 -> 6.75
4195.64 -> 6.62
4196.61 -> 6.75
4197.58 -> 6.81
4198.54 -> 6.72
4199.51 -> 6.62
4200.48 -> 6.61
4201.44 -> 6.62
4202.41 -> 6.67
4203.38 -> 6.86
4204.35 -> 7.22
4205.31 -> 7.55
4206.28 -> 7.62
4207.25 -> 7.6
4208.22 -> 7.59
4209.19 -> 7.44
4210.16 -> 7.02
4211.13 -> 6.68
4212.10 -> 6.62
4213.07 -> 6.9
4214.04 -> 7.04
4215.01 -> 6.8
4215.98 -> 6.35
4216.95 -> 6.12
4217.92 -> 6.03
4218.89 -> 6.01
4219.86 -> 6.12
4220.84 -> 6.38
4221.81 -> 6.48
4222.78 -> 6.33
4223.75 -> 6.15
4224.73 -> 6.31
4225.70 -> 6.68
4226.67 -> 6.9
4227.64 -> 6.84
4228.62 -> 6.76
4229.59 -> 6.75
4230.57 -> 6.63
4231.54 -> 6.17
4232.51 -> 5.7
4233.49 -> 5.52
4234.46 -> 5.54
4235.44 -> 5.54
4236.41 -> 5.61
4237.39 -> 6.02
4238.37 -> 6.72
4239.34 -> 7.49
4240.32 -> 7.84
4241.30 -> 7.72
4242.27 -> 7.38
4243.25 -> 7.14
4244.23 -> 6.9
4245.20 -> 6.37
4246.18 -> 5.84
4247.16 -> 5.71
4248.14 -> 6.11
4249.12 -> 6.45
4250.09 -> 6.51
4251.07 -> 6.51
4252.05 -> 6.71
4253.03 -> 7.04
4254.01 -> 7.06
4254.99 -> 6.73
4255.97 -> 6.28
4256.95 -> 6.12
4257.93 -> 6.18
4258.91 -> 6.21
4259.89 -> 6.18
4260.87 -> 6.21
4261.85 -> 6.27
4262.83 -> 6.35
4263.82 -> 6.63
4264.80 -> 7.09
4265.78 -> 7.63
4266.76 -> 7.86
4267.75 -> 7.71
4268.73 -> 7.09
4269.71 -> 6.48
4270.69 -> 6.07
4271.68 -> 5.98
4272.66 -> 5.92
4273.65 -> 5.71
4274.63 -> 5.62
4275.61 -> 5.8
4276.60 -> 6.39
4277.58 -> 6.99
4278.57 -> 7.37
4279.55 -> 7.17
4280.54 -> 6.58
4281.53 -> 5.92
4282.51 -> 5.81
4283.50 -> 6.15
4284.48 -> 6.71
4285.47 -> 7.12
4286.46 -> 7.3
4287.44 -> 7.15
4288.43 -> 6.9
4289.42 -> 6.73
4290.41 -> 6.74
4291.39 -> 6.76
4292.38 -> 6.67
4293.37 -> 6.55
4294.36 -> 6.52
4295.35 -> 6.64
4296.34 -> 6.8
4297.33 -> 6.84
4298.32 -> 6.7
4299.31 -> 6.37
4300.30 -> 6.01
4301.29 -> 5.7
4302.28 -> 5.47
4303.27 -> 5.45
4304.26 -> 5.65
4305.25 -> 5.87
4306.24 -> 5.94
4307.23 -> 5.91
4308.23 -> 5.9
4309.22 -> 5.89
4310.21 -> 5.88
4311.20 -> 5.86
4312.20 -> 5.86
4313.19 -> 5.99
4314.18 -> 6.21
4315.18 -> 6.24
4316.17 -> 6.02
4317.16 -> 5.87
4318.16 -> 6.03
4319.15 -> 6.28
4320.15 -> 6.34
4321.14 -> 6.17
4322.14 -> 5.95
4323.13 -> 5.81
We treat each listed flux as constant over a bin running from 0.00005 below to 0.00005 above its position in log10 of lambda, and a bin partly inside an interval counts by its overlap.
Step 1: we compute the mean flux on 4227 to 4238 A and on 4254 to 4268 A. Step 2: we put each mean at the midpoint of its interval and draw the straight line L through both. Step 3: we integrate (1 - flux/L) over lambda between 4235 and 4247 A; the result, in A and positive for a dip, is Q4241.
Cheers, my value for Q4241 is -0.79 A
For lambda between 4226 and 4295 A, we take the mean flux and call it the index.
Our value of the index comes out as 6.56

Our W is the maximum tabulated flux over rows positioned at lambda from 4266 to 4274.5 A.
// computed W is 7.86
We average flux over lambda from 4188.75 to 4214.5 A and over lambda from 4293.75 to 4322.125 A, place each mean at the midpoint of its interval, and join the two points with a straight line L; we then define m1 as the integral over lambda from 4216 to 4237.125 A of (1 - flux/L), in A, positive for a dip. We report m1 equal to 1.6 A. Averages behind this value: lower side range 6.91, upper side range 6.08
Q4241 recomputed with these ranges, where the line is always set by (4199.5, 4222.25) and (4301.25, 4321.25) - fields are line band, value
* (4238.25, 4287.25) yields -2.1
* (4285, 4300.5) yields -1.7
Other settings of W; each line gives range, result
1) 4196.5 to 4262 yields 7.84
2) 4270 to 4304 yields 7.37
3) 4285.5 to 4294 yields 7.3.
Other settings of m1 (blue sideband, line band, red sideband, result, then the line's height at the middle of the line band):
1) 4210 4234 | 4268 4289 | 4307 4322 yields -1.1 A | 6.19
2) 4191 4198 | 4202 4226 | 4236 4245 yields 0.5 A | 6.89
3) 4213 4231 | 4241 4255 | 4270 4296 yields -0.3 A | 6.5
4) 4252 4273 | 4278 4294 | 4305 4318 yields -1.1 A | 6.31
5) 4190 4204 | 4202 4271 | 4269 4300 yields 0.1 A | 6.65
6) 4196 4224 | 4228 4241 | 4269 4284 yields 0.4 A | 6.58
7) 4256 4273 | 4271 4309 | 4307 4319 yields -0.6 A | 6.27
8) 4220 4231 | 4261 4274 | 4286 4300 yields 0.0 A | 6.67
